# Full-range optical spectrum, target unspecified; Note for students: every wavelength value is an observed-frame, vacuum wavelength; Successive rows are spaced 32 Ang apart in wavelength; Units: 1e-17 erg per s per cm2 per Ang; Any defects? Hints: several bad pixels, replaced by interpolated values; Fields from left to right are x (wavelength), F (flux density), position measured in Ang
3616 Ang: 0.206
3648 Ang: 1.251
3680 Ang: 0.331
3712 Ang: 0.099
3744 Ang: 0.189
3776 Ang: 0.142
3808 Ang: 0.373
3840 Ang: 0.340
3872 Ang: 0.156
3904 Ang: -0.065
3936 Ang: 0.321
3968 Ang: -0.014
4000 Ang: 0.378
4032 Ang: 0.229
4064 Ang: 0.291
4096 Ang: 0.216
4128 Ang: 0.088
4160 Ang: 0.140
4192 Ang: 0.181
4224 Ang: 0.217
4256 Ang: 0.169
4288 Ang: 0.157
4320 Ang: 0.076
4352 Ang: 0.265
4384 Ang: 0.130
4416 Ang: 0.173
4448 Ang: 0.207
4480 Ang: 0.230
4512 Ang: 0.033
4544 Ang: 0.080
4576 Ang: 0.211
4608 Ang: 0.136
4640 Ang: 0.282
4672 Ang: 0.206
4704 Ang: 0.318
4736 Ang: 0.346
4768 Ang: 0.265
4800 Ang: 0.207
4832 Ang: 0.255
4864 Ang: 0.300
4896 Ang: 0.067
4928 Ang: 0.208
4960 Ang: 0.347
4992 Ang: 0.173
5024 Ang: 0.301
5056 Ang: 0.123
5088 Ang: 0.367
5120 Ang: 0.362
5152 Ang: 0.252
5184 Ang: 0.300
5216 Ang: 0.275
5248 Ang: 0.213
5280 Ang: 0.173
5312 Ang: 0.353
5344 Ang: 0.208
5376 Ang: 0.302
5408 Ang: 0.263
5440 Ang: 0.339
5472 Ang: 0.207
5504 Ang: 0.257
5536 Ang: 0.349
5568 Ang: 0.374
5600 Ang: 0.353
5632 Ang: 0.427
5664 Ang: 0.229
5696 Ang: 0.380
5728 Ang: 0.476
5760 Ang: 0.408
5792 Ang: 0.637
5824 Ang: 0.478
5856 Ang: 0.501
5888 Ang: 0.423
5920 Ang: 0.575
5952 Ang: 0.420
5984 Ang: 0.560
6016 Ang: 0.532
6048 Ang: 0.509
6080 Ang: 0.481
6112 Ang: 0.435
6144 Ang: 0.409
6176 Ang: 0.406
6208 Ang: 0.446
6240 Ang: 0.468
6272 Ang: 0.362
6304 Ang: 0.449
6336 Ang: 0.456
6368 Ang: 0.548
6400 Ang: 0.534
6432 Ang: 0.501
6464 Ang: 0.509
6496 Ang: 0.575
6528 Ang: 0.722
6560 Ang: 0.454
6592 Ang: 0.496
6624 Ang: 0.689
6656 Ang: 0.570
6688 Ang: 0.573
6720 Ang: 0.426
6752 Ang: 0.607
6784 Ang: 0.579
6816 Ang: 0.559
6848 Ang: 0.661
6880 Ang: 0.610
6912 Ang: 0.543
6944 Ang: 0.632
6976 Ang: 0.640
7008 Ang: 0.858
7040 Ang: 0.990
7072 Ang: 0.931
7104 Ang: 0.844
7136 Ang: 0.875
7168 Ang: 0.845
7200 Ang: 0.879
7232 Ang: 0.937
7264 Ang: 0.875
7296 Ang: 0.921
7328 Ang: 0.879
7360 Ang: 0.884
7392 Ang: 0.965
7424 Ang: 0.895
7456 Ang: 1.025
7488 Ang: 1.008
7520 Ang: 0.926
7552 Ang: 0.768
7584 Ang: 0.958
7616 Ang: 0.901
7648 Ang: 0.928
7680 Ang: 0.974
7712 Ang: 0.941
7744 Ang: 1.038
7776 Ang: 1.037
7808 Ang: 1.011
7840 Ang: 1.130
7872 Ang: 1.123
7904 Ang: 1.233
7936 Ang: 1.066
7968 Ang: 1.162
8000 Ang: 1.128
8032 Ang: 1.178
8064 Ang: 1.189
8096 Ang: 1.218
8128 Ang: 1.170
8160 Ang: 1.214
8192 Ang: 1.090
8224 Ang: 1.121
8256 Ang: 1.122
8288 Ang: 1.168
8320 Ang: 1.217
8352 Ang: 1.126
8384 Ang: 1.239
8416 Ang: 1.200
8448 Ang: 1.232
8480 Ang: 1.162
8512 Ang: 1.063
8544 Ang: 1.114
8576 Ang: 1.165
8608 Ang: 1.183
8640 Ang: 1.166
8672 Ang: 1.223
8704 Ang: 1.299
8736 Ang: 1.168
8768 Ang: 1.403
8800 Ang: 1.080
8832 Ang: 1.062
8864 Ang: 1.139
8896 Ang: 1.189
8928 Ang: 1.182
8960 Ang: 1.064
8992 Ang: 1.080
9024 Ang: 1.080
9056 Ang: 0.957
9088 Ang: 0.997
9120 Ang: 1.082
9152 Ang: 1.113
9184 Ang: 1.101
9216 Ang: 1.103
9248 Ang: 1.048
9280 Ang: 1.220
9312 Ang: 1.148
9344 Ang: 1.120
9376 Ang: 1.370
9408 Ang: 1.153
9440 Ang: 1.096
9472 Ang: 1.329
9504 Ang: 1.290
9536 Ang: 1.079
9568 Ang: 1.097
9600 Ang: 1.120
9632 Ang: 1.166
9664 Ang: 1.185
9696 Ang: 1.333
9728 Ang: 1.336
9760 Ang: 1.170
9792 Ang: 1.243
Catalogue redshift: 0.75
